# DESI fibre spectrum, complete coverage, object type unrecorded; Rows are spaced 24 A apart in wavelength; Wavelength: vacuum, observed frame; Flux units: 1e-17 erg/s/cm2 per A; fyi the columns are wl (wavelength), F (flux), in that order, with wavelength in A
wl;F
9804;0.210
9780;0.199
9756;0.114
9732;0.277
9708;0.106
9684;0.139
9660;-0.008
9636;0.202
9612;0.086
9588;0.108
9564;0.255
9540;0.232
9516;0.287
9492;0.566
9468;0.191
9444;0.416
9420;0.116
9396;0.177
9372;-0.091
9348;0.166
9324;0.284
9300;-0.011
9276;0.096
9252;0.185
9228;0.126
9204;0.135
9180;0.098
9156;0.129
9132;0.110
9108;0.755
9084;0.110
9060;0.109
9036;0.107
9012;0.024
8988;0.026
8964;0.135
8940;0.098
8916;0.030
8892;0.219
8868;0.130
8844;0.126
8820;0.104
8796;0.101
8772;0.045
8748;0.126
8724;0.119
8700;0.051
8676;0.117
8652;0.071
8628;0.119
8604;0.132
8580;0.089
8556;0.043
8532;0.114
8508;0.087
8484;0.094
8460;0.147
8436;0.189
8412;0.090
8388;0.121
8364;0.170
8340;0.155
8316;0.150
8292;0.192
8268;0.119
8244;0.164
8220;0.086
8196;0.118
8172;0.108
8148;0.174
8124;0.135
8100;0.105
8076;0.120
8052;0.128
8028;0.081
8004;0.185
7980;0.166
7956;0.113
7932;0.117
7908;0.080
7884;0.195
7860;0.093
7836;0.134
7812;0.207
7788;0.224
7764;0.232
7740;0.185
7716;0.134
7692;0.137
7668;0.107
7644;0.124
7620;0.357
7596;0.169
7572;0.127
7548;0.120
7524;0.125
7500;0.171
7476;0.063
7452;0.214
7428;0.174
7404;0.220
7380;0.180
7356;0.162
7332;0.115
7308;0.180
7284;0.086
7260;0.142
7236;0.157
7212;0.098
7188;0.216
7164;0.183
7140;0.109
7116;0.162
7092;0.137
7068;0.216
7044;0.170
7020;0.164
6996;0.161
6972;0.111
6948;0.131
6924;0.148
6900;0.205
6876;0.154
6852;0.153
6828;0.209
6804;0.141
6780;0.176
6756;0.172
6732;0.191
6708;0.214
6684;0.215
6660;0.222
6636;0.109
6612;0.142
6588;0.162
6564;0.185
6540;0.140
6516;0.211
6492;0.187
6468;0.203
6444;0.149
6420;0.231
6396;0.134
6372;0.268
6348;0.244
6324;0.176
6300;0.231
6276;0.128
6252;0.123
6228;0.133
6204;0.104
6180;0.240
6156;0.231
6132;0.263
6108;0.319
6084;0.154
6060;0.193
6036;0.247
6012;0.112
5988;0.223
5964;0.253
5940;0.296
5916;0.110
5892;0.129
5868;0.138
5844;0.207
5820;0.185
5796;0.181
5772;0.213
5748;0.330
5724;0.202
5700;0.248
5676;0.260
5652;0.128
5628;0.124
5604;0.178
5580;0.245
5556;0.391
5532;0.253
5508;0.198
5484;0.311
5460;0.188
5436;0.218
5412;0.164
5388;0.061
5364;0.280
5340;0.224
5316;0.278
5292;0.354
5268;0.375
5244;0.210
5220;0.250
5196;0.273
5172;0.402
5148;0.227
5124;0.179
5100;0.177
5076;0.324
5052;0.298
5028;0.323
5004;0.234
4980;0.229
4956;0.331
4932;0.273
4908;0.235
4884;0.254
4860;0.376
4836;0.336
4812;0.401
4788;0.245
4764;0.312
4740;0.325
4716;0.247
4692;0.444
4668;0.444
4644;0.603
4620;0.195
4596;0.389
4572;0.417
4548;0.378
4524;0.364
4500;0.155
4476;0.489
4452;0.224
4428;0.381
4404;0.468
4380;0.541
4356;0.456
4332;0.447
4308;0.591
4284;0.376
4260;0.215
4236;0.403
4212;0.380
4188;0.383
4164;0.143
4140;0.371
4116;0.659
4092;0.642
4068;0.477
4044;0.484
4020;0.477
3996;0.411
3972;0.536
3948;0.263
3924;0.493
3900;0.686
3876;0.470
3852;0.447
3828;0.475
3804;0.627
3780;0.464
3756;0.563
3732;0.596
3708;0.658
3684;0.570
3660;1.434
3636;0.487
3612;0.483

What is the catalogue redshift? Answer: 1.44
